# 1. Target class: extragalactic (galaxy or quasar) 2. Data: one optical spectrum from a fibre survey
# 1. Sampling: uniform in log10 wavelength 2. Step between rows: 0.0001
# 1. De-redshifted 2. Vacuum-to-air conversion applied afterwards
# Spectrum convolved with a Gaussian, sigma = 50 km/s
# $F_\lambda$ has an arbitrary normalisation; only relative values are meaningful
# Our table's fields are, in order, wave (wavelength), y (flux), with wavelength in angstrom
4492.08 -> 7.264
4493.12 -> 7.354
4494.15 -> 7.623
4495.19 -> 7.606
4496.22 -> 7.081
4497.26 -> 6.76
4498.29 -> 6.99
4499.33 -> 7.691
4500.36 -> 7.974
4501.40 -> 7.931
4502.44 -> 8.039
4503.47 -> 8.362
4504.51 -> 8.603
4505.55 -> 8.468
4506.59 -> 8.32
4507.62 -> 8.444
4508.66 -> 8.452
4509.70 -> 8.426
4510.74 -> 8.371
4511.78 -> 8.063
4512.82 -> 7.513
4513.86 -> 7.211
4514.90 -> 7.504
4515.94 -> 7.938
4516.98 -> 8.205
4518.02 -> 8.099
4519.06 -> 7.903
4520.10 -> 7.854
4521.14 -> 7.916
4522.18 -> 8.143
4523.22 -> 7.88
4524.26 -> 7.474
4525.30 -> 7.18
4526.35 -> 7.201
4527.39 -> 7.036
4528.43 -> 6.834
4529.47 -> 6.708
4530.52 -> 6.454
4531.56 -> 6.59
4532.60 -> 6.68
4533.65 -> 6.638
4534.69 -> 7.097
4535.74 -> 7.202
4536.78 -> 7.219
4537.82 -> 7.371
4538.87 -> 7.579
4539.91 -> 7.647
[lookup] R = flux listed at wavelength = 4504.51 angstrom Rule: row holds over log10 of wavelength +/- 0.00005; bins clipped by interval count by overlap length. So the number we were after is 8.603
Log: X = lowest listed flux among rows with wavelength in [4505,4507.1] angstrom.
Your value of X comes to 8.32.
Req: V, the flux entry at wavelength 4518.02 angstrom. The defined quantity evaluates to 8.099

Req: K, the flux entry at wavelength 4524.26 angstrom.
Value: 7.474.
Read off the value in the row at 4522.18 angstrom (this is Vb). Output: 8.143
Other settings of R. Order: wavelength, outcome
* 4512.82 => 7.513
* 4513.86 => 7.211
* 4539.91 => 7.647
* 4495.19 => 7.606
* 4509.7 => 8.426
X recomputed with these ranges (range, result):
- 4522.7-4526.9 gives 7.18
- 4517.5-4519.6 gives 7.903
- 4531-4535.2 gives 6.59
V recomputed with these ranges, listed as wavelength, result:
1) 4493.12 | 7.354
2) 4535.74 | 7.202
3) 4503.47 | 8.362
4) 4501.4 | 7.931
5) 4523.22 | 7.88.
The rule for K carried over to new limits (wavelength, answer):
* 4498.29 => 6.99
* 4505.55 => 8.468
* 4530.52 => 6.454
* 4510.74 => 8.371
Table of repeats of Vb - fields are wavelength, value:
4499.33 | 7.691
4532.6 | 6.68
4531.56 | 6.59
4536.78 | 7.219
